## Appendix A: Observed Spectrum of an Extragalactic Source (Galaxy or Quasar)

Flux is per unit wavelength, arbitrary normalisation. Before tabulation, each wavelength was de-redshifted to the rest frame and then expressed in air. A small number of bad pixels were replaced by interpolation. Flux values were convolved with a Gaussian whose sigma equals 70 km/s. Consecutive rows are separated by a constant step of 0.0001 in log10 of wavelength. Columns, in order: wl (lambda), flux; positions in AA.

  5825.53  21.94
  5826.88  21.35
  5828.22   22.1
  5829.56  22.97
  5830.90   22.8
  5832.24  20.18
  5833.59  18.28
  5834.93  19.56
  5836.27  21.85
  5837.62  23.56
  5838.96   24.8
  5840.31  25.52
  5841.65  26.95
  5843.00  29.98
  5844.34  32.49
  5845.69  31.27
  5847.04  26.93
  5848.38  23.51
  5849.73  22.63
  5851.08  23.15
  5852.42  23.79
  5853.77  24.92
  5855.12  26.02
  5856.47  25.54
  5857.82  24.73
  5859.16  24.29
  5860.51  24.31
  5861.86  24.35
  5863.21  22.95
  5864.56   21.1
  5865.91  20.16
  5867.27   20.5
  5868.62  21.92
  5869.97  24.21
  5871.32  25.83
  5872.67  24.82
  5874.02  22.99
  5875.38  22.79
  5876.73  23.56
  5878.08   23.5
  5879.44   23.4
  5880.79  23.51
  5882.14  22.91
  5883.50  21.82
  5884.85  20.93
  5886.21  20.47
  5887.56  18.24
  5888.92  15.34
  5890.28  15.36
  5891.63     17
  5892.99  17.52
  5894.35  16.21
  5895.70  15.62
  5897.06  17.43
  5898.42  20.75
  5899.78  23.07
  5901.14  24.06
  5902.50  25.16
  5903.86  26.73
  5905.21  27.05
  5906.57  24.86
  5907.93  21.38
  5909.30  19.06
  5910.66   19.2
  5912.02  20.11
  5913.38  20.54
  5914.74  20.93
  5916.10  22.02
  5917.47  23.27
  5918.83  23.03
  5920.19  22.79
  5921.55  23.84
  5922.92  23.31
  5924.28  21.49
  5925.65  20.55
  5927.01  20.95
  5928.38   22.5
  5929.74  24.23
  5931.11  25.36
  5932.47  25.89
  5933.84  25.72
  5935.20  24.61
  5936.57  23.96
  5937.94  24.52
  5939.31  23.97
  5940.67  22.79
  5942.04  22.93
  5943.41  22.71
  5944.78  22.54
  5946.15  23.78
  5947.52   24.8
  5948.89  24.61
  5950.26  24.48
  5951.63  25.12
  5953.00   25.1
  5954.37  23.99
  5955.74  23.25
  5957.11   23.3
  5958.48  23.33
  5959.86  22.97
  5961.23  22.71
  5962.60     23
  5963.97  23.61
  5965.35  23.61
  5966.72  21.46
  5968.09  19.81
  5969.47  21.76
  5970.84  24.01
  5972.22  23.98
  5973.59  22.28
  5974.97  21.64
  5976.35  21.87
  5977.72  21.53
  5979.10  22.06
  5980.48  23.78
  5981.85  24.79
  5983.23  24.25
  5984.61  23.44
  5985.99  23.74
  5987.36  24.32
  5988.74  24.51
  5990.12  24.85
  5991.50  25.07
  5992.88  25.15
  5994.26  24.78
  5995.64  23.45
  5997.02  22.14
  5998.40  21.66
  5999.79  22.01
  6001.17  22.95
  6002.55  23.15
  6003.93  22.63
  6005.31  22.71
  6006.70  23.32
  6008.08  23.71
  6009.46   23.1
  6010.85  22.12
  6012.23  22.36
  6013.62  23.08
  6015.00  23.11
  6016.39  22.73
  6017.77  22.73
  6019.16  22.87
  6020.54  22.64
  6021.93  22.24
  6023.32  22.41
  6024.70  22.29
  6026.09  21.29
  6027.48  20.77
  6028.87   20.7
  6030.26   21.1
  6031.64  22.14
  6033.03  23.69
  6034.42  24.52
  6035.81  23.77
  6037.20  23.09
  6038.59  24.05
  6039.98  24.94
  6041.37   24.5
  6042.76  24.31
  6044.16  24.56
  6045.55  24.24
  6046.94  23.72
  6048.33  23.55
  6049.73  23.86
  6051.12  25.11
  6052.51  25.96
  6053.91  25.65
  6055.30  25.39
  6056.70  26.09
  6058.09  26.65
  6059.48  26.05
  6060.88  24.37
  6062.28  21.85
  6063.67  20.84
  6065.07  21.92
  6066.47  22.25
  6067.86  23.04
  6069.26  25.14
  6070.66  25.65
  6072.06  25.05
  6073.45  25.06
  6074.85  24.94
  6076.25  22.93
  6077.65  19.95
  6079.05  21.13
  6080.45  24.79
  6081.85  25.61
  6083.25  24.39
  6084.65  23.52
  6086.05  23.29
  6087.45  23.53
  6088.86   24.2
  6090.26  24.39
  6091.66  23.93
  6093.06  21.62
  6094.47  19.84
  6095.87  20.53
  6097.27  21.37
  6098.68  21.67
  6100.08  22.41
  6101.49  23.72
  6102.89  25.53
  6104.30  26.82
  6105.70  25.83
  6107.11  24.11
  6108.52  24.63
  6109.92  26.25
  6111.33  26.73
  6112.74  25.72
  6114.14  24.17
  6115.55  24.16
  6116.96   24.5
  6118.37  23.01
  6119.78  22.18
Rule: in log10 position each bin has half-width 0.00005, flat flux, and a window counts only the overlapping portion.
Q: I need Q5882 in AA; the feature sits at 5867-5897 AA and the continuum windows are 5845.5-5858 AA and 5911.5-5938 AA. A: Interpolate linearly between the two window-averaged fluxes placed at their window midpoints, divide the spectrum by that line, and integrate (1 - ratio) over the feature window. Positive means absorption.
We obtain 4.3 AA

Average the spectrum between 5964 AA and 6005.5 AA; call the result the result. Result 23.1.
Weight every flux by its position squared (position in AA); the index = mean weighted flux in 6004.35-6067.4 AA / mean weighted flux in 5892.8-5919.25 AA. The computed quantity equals 1.14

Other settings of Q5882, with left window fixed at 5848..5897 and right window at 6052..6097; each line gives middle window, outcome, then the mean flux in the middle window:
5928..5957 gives -2.10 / 24.1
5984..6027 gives -0.05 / 23.1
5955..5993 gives -0.66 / 23.2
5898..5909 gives -0.94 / 24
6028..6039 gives 0.24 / 22.8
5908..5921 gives 0.59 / 21.3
